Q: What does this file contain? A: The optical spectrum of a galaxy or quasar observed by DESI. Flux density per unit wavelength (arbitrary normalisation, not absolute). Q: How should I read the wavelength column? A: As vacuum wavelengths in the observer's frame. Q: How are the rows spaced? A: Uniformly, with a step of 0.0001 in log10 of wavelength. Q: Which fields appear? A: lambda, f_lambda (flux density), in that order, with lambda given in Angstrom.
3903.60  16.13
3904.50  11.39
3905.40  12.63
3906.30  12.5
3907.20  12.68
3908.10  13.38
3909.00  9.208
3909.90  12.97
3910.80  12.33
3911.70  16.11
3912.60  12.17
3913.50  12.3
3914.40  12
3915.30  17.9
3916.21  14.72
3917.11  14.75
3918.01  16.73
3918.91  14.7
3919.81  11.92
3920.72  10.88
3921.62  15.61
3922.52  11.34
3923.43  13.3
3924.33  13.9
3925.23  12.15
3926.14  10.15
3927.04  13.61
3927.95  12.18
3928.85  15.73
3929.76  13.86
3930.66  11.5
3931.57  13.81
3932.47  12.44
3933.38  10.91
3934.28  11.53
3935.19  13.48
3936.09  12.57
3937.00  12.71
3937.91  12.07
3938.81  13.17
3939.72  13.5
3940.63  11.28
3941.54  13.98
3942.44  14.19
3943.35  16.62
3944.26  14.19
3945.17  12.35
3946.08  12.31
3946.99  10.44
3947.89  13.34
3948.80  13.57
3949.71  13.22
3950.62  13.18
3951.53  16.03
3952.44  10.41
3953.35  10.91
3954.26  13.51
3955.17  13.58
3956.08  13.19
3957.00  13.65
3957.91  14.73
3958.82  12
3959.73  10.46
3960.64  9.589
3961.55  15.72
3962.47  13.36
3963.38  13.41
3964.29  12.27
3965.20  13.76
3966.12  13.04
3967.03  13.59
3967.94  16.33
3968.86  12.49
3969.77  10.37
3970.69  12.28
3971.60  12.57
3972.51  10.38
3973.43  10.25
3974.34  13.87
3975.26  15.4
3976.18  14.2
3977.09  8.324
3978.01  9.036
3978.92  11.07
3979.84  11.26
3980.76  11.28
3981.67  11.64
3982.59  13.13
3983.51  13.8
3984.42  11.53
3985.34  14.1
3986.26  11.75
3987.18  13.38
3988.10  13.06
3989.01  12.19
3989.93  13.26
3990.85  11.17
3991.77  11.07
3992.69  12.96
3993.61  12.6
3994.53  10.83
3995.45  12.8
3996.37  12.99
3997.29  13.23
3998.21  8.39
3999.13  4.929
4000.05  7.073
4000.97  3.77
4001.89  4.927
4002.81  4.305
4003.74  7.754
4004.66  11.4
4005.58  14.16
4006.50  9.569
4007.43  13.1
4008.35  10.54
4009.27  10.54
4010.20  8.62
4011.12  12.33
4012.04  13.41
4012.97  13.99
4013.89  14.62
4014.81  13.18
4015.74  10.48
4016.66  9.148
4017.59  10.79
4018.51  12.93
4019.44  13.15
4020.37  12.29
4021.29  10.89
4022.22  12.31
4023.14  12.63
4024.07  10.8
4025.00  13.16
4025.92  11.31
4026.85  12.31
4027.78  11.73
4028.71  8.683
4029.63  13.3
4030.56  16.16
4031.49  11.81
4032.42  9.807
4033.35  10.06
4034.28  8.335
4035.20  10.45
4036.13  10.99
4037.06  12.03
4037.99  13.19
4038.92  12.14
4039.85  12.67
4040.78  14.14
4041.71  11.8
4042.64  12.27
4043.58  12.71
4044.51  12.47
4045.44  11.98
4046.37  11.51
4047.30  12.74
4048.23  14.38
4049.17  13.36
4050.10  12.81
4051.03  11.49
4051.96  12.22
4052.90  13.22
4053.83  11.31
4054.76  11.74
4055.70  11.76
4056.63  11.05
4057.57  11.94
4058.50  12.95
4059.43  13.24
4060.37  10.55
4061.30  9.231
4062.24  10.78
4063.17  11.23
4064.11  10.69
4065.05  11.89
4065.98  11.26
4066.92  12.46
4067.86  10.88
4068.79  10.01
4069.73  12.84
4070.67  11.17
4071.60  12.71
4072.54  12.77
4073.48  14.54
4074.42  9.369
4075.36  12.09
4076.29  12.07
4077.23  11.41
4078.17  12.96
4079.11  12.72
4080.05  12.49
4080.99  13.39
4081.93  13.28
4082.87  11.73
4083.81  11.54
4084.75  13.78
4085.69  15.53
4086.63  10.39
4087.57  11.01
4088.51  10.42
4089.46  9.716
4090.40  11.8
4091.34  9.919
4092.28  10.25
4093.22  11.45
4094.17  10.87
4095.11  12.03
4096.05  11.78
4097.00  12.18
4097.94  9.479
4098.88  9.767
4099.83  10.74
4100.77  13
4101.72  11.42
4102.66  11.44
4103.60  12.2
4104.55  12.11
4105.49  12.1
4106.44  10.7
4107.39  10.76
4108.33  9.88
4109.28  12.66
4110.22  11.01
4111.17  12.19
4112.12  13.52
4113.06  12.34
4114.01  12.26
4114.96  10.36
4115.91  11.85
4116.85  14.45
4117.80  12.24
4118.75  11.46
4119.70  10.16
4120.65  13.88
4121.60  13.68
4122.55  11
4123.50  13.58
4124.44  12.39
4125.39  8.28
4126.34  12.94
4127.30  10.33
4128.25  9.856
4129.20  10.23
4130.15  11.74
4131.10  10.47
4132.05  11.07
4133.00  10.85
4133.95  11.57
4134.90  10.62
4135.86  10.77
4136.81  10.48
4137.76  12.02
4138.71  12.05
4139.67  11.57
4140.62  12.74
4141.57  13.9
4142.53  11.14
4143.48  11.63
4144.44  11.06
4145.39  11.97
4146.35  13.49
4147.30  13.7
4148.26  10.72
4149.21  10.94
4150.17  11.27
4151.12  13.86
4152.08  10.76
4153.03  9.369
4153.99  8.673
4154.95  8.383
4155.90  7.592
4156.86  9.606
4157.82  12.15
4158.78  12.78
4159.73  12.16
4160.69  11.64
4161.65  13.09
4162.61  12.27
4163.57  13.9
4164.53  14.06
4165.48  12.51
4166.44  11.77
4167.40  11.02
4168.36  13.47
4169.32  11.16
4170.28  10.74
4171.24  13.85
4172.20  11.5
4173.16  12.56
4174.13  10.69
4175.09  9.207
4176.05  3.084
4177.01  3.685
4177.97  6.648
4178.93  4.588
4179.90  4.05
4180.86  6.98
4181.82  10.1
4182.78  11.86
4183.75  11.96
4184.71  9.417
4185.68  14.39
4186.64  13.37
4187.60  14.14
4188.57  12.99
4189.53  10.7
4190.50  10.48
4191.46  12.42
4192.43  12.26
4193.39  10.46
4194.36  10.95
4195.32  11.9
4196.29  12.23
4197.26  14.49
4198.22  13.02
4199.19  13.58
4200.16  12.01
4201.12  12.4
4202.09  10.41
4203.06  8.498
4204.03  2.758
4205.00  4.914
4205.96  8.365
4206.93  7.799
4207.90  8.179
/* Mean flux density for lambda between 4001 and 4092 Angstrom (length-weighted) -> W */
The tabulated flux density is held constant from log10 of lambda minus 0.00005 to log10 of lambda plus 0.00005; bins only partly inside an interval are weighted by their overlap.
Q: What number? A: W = 11.7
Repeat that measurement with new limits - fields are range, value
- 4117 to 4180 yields 11.1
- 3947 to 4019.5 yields 11.8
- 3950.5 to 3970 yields 13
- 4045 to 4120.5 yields 11.8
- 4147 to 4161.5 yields 10.9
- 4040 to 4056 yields 12.5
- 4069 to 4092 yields 12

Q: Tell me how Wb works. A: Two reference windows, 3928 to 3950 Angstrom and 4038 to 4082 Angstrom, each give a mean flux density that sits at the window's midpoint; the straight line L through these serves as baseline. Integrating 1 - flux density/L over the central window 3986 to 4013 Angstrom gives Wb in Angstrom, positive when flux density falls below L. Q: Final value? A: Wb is 4.20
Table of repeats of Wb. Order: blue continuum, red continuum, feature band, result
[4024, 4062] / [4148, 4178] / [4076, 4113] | -0.68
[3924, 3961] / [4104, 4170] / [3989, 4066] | 5.45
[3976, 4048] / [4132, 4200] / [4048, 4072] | -0.95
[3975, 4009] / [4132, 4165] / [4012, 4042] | -2.34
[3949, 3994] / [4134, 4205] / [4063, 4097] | -0.33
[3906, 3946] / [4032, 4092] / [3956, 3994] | 0.71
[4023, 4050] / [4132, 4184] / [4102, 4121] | -0.98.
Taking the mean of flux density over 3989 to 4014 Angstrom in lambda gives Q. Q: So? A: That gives 10.5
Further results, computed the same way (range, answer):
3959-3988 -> 12.4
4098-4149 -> 11.6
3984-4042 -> 11.3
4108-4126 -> 12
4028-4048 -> 11.9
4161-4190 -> 10.7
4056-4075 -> 11.6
